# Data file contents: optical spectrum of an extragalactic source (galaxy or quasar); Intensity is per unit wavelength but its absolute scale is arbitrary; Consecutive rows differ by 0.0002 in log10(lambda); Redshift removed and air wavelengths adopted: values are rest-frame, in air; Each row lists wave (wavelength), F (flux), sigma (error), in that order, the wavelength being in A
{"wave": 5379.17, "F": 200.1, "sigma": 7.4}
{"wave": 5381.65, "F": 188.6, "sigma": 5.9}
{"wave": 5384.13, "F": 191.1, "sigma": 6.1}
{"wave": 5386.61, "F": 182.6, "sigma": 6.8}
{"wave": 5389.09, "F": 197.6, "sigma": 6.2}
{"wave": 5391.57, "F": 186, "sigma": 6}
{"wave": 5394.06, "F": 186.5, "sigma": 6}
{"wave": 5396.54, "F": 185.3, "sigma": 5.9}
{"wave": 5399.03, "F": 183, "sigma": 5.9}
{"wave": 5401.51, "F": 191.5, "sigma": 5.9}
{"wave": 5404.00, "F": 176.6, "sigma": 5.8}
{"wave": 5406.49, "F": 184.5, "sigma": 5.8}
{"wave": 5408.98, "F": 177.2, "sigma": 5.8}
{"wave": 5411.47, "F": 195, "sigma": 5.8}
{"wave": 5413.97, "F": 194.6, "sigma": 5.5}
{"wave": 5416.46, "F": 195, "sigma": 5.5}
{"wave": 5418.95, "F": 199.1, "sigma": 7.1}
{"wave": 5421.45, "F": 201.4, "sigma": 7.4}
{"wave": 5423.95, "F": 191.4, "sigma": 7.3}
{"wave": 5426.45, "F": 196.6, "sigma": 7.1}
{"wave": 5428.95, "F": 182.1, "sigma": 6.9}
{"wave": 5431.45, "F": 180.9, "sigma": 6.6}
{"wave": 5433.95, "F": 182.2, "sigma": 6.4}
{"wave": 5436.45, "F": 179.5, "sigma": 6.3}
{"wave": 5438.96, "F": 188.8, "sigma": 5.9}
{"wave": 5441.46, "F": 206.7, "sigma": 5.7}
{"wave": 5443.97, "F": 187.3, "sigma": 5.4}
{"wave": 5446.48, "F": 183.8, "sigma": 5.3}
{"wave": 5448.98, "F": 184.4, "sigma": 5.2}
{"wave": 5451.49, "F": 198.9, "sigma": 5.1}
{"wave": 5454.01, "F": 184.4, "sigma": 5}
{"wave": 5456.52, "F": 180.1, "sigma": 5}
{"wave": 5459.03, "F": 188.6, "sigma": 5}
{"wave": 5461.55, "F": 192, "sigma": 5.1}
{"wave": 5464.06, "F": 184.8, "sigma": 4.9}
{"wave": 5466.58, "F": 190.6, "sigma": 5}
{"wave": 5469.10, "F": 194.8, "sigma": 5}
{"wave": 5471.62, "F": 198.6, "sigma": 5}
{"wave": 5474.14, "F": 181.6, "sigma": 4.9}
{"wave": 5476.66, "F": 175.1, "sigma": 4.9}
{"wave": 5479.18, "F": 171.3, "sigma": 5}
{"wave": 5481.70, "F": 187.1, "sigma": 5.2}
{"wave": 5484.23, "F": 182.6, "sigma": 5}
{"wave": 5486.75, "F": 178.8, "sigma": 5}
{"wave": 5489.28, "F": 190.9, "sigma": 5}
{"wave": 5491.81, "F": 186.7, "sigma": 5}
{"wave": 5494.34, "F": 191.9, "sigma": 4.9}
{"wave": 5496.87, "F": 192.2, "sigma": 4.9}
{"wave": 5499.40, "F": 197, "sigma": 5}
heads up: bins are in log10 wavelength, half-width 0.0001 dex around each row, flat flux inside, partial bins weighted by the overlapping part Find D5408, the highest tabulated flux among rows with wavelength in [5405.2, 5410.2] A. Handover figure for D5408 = 184.5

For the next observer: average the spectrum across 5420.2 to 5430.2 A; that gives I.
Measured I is 193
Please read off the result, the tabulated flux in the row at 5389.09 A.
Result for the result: 197.6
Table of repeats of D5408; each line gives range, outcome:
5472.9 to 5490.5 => 190.9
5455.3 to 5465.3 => 192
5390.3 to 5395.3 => 186.5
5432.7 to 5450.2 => 206.7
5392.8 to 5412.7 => 195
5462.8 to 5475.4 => 198.6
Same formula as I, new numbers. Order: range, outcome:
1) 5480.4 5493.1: 185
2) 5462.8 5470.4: 190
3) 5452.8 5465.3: 186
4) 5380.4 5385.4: 190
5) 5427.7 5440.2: 183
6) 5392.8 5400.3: 185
